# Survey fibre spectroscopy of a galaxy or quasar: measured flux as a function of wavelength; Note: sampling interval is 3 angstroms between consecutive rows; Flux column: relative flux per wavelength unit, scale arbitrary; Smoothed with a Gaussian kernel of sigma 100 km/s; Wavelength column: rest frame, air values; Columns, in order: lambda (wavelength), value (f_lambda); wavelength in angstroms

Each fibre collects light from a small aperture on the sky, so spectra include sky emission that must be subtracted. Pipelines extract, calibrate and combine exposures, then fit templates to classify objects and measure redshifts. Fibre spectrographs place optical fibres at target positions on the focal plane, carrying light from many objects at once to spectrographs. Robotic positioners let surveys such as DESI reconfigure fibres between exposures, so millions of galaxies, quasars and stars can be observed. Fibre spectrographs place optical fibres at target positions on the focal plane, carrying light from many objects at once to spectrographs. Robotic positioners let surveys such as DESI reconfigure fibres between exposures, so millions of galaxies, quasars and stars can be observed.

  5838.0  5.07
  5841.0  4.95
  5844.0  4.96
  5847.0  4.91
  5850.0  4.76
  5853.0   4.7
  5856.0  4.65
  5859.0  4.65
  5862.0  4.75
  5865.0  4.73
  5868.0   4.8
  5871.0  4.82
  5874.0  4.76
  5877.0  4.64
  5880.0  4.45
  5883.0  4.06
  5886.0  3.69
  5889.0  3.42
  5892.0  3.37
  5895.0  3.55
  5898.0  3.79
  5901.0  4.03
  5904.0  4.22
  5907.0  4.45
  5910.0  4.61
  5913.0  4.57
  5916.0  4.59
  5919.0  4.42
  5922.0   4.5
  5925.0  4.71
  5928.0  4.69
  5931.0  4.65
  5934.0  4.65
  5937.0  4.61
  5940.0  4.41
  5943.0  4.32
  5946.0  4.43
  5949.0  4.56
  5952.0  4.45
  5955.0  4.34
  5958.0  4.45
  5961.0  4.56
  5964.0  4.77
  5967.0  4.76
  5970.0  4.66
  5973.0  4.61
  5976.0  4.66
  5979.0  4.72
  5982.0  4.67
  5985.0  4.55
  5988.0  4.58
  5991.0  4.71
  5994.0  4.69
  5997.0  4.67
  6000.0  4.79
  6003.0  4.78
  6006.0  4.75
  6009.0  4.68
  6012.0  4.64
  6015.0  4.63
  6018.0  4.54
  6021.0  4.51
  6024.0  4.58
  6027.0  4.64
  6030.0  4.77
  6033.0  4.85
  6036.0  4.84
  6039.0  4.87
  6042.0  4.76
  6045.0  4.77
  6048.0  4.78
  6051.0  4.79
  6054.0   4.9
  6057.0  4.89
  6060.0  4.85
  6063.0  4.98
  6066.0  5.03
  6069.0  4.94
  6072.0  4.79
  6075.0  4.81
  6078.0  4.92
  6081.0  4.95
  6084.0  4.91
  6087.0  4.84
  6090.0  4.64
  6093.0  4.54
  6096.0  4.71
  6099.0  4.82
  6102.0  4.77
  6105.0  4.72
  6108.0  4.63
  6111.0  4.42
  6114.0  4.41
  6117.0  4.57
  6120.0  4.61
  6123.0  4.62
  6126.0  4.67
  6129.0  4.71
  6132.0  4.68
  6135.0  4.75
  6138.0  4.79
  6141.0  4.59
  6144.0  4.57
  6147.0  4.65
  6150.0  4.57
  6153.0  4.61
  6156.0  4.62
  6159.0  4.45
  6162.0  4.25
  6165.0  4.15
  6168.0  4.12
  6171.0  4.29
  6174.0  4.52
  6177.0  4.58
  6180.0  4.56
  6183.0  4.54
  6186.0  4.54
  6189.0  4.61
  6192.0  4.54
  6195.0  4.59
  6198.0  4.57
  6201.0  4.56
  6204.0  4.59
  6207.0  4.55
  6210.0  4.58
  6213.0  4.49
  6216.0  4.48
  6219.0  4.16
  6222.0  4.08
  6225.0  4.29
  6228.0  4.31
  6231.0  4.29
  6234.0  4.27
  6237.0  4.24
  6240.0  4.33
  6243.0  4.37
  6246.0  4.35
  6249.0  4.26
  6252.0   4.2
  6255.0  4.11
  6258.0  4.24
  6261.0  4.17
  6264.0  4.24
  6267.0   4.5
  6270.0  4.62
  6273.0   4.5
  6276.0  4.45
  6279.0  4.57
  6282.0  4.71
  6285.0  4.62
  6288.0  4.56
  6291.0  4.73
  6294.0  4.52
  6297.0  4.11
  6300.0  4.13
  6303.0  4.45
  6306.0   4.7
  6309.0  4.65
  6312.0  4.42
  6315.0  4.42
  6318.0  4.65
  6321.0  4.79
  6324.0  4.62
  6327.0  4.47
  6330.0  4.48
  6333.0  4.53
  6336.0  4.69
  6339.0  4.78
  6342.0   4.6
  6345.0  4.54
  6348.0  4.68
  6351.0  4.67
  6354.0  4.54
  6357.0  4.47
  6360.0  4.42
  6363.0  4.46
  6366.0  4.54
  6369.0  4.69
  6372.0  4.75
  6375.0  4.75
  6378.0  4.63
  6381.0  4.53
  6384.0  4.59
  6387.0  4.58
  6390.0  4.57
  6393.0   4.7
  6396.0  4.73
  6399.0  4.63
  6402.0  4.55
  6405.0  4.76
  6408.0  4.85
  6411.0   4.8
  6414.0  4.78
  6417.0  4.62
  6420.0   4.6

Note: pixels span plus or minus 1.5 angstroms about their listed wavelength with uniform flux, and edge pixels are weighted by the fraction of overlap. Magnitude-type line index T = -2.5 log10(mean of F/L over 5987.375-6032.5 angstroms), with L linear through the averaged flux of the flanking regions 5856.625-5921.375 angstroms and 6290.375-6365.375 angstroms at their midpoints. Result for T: -0.07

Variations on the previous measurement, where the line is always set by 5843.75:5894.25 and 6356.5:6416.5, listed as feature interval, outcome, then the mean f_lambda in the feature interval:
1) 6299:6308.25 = 0.04 mag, 4.46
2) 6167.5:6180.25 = 0.03 mag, 4.42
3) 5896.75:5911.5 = 0.06 mag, 4.23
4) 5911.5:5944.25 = -0.02 mag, 4.56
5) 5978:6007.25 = -0.05 mag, 4.69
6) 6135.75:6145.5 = -0.03 mag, 4.66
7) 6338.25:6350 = 0.00 mag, 4.64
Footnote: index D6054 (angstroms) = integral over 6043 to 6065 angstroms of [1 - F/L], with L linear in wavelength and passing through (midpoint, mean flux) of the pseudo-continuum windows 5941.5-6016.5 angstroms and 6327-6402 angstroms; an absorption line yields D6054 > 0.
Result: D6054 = -1.1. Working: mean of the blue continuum 4.62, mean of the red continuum 4.6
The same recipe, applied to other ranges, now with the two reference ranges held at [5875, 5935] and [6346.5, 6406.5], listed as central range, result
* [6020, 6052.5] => -2.92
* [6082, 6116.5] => -2.14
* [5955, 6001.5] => -3.63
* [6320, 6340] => -0.17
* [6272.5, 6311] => 0.28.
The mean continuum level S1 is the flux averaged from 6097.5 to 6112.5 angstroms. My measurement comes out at 4.67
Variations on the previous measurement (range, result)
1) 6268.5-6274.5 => 4.56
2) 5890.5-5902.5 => 3.69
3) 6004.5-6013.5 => 4.69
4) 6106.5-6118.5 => 4.51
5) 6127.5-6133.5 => 4.69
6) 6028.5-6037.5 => 4.82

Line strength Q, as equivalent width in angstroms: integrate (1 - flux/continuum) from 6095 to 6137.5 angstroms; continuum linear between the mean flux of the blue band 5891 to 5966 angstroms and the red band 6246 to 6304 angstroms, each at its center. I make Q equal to -2.43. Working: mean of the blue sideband 4.4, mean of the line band 4.65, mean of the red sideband 4.4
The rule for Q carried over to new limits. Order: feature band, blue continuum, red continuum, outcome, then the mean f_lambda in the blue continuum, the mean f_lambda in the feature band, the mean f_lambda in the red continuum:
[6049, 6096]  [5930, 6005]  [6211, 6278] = -3.7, 4.6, 4.85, 4.32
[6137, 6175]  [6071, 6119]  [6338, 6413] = 1.8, 4.71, 4.47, 4.63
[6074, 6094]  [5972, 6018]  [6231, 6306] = -1.0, 4.67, 4.81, 4.39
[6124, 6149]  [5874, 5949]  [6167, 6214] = -1.1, 4.3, 4.67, 4.52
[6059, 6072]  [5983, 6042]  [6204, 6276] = -0.9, 4.69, 4.94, 4.34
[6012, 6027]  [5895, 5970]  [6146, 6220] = -0.4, 4.47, 4.58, 4.49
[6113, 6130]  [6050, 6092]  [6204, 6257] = 0.3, 4.87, 4.6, 4.32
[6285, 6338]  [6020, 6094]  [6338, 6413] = 1.6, 4.81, 4.53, 4.63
